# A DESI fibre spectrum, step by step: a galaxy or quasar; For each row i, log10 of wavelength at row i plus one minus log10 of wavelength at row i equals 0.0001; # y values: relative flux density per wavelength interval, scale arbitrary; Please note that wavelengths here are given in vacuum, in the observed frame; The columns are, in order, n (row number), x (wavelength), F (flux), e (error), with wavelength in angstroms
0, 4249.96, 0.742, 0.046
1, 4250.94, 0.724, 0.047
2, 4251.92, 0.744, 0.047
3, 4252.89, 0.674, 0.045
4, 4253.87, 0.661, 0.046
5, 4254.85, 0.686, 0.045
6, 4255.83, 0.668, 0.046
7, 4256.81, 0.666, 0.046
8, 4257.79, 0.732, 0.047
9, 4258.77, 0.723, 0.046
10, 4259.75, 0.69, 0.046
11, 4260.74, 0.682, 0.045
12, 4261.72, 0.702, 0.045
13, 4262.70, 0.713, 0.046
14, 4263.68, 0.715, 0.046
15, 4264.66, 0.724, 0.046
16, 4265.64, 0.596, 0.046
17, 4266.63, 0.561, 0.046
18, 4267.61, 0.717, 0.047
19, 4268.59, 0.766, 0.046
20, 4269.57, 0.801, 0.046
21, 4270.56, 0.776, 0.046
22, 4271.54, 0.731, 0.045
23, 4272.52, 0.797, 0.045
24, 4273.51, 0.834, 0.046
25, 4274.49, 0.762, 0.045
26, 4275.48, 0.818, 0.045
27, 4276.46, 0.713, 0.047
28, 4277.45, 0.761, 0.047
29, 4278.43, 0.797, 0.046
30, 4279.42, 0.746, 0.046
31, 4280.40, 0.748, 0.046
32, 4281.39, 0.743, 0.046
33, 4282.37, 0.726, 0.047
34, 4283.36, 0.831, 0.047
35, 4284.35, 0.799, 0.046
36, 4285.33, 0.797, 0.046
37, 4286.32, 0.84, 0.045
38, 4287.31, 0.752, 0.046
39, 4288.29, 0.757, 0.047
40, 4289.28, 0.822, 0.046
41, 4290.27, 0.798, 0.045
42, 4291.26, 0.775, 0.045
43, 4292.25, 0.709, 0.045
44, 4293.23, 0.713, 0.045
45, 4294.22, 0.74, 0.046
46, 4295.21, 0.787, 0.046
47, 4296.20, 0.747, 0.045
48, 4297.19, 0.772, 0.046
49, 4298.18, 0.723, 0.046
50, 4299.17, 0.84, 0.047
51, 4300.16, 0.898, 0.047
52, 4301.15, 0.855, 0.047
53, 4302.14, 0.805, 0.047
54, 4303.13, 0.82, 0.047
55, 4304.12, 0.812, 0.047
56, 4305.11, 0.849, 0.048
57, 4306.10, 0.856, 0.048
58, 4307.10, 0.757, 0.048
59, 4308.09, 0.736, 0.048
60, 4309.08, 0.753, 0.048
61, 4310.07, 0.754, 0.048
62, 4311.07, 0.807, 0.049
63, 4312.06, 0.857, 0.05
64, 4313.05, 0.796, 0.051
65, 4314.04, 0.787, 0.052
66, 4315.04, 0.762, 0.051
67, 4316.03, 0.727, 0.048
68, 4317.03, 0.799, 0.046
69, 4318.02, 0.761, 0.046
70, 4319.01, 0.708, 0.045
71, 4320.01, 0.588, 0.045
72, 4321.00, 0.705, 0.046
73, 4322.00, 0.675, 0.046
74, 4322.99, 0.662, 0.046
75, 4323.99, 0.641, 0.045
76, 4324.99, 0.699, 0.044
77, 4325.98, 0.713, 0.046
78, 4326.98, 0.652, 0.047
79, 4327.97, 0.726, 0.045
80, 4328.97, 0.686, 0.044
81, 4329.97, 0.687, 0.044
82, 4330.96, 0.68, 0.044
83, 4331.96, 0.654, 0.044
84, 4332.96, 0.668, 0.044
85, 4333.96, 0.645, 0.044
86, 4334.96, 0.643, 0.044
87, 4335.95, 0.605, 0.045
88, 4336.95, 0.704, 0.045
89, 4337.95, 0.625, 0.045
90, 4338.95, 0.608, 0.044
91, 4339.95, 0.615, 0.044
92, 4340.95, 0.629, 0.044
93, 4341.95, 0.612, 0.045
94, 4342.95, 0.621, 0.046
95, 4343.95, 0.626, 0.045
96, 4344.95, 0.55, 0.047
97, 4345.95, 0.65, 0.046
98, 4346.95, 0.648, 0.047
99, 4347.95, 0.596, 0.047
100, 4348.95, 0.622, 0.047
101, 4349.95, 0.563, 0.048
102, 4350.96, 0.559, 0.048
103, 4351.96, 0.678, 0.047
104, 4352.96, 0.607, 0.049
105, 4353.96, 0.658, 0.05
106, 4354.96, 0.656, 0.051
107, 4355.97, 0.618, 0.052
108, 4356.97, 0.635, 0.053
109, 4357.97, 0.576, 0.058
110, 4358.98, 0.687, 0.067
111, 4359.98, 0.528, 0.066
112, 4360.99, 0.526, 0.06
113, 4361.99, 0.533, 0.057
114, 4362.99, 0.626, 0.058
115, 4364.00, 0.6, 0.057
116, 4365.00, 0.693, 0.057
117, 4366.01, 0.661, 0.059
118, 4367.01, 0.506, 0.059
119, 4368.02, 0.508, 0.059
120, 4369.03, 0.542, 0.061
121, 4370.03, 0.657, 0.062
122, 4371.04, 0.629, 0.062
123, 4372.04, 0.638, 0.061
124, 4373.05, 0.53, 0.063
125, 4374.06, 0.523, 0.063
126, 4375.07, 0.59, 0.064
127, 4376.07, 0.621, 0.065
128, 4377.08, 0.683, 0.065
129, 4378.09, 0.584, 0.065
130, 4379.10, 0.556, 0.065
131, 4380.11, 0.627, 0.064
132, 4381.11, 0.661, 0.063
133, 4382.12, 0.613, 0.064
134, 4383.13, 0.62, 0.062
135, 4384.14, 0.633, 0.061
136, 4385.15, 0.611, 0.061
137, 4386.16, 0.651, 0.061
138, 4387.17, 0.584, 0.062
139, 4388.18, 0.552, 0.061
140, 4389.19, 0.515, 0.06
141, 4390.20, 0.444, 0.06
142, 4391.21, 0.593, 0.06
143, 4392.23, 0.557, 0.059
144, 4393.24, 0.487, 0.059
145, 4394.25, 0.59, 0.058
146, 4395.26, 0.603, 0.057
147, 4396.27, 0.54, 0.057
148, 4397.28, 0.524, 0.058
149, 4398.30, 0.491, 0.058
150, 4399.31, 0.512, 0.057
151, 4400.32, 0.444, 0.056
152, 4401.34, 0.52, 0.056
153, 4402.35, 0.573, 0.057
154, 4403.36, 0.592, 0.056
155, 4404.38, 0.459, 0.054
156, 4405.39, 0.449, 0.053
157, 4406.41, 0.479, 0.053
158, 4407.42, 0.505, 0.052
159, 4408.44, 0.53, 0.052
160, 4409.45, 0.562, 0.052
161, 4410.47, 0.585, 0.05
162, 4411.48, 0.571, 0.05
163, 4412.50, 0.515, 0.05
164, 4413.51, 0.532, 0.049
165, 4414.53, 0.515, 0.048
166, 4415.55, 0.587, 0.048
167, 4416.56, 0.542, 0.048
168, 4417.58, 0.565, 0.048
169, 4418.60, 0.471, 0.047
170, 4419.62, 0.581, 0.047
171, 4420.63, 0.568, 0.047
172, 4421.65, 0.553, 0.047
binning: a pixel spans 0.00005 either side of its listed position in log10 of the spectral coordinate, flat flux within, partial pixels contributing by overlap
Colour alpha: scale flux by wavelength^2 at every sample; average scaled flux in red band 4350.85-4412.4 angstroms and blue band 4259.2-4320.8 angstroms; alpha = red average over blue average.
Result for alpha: 0.79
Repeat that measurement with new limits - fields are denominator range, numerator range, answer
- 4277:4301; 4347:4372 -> 0.80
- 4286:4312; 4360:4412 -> 0.75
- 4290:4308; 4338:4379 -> 0.79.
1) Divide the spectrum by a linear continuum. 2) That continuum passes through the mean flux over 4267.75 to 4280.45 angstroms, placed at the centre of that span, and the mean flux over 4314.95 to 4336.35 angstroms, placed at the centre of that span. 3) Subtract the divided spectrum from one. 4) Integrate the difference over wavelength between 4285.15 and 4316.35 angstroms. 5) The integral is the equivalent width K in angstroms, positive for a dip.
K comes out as -2.6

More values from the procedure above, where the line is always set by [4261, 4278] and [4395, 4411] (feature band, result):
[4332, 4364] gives -0.39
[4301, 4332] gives -3.87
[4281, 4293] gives -1.21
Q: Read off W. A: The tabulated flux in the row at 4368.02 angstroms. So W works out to 0.508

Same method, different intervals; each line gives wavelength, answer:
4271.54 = 0.731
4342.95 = 0.621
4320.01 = 0.588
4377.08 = 0.683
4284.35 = 0.799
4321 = 0.705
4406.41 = 0.479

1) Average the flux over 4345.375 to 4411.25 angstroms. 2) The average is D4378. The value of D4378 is 0.578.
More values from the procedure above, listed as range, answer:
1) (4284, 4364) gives 0.701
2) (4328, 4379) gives 0.616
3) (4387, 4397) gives 0.545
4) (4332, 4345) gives 0.63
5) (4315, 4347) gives 0.665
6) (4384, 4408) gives 0.536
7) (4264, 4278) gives 0.74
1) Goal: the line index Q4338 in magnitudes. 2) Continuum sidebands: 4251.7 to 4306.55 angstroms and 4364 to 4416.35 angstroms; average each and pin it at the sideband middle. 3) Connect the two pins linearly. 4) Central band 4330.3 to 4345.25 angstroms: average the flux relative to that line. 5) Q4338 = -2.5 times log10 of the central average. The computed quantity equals 0.03 mag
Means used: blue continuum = 0.755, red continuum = 0.564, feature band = 0.634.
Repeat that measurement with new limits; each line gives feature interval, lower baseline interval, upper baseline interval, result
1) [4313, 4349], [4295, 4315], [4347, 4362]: 0.048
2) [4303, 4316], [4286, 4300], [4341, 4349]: -0.101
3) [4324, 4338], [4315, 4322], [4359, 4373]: 0.019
